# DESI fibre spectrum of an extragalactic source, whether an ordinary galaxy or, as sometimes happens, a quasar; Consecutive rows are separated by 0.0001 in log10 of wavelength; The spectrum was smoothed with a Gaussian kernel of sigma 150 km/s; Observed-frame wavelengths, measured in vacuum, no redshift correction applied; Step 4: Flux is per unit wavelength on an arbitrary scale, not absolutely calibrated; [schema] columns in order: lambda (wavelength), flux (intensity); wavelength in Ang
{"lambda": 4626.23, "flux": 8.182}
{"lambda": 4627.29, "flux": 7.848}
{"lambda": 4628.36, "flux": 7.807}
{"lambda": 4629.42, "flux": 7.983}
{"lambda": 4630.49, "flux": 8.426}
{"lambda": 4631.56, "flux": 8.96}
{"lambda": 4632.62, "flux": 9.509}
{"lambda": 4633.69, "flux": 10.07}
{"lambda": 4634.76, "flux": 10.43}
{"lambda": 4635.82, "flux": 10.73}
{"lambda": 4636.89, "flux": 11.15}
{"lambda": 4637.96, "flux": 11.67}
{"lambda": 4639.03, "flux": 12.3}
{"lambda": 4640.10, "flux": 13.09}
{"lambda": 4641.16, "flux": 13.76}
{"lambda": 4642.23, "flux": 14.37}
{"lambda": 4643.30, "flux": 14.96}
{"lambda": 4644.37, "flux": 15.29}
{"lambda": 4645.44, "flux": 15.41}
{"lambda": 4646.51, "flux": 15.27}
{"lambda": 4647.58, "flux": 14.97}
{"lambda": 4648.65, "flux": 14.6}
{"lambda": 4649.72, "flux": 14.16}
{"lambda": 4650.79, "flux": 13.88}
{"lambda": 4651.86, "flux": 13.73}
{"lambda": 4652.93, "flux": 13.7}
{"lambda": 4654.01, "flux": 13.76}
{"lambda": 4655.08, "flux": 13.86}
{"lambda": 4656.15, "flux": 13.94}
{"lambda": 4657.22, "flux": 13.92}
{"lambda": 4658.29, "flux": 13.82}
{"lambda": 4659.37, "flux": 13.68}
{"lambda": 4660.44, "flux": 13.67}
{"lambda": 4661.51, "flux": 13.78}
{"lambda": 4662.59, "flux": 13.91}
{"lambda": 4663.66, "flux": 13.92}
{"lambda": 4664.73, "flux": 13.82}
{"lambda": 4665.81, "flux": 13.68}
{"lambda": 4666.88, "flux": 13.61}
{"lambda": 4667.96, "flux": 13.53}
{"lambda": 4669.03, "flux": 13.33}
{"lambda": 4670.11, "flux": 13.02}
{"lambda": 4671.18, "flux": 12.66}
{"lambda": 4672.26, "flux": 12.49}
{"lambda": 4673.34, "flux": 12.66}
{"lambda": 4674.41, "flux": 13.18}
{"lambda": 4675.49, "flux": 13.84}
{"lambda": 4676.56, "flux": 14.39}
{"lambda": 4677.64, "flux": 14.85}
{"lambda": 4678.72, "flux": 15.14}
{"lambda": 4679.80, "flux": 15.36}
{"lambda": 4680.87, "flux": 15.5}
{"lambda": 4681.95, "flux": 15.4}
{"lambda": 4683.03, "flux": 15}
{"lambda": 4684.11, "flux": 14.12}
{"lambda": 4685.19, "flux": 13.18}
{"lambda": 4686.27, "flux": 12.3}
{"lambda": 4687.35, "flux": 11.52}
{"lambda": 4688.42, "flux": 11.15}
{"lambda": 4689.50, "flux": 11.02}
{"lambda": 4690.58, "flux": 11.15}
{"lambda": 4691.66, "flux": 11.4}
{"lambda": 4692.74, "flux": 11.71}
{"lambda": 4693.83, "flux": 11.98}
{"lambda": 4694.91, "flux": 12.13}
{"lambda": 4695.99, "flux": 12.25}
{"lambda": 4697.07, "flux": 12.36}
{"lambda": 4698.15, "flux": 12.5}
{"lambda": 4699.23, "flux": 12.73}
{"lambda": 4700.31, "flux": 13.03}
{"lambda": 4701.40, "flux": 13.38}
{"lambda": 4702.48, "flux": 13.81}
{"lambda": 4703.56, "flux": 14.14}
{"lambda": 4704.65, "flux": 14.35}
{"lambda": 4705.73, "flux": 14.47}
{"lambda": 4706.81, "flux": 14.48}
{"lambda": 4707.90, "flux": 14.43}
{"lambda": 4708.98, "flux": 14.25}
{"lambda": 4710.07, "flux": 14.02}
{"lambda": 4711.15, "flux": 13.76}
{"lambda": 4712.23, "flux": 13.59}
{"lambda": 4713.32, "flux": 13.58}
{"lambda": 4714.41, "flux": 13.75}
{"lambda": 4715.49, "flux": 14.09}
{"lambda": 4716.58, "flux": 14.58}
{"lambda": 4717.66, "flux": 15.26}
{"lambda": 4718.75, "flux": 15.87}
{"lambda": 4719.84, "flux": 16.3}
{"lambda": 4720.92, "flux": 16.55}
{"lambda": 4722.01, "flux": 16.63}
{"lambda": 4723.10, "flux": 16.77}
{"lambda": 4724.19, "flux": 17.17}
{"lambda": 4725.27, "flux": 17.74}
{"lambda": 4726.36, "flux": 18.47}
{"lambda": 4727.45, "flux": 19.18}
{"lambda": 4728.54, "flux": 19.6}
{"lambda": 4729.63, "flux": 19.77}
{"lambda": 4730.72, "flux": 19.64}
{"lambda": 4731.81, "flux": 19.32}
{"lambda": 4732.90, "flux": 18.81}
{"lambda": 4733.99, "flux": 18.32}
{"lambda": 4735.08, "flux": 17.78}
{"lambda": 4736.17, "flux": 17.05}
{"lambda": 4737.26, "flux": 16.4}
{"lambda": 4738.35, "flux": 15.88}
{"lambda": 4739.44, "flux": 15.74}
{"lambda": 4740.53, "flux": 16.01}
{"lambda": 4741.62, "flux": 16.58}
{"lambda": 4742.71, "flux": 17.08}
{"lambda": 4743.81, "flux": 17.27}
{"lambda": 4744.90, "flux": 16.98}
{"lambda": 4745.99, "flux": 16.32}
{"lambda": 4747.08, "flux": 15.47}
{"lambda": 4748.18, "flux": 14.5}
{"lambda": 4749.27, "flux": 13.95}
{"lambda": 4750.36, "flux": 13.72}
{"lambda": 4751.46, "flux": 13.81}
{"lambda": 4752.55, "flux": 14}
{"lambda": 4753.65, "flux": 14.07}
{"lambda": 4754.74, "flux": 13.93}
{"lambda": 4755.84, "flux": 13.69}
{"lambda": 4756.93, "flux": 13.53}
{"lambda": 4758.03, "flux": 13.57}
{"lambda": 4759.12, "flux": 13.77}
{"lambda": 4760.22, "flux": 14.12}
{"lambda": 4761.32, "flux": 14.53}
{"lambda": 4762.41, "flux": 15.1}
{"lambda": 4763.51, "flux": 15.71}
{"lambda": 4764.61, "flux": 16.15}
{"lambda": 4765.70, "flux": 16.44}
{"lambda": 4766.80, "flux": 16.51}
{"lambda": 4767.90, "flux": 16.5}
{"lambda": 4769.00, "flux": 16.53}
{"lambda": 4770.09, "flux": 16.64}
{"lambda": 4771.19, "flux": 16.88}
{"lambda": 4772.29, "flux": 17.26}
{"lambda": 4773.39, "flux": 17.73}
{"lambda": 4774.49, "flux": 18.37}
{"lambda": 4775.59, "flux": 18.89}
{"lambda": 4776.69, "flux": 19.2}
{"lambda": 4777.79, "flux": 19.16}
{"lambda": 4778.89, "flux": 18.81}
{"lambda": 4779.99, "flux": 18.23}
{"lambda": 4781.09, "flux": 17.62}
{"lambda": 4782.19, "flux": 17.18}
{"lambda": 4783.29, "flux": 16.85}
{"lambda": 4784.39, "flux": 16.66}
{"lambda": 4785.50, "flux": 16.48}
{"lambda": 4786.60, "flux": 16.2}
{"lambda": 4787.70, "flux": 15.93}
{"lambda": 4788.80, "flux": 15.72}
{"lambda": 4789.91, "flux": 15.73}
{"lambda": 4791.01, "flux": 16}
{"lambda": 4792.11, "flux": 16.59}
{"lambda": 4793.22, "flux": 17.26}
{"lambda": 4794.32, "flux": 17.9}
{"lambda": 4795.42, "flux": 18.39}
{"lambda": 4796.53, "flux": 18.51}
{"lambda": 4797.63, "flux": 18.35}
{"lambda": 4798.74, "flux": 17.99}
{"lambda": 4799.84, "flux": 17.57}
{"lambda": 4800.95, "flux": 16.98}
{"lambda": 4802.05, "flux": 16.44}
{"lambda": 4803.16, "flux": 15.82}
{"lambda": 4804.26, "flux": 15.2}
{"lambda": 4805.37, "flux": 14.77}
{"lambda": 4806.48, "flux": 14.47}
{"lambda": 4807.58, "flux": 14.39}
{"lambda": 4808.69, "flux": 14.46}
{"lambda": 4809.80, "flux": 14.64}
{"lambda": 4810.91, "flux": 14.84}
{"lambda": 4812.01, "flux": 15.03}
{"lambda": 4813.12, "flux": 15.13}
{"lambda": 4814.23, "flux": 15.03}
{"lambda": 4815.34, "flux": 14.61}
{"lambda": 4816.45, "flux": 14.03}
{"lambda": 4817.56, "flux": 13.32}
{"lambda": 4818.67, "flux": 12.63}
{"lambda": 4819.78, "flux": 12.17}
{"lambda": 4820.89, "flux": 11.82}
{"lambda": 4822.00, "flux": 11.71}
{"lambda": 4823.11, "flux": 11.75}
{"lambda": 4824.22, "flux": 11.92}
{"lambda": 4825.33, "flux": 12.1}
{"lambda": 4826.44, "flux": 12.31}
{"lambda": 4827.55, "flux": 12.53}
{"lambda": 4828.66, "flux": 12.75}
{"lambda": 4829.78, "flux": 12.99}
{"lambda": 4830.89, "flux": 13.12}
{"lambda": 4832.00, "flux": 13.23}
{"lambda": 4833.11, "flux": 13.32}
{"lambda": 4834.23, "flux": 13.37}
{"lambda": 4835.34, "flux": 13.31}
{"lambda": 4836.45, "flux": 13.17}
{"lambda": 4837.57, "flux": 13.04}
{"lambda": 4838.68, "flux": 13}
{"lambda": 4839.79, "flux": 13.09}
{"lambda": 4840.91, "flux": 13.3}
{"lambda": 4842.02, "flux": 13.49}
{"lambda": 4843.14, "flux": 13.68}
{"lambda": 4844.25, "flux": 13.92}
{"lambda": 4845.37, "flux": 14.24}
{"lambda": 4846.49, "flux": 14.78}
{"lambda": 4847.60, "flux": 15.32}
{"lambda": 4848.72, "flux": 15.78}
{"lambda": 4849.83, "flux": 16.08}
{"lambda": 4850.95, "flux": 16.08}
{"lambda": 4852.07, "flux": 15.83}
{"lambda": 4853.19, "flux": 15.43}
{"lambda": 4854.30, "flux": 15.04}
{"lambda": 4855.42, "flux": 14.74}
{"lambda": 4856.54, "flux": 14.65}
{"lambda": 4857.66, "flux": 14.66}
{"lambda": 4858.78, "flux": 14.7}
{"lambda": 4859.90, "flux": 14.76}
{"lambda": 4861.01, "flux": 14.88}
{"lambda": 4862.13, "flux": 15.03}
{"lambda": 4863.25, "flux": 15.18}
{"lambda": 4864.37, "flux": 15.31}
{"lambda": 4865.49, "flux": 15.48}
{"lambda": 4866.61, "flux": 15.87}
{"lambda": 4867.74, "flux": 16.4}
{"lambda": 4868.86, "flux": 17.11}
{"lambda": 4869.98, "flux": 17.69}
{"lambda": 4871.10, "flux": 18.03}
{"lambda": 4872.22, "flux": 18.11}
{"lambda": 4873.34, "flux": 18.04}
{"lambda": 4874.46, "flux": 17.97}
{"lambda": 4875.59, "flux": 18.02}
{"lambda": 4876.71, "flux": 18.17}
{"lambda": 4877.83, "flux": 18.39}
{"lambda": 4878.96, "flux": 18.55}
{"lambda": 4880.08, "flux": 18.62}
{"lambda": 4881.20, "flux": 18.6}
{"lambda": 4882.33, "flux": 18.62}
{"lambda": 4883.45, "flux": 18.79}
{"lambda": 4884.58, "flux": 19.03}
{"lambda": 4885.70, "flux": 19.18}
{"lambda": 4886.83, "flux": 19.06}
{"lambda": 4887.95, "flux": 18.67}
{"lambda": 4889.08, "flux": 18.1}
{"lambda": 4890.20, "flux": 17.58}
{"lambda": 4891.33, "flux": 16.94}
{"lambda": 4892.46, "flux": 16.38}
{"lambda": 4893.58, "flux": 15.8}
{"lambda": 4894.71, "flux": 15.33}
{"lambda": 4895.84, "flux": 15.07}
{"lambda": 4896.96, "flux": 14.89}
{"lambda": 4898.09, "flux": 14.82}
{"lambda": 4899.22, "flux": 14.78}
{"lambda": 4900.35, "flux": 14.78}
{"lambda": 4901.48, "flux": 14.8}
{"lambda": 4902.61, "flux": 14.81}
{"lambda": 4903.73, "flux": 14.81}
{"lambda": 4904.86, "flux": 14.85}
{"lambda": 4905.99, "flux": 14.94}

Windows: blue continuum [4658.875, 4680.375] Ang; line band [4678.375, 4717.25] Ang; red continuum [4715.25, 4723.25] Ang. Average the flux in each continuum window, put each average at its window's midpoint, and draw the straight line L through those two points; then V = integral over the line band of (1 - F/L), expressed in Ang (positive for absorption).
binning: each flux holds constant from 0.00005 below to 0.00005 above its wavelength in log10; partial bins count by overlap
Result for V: 3.93 Ang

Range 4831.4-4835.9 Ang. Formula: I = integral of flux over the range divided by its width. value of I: 13.3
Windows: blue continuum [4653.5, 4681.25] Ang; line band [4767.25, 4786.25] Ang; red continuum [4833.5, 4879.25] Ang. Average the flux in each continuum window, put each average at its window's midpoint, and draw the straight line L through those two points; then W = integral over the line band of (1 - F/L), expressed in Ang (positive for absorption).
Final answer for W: -3.6 Ang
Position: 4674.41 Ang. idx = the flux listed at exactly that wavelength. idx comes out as 13.18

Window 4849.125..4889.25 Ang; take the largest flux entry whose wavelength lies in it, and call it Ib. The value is 19.18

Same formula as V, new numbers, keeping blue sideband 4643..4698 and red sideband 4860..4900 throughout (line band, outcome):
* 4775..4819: -1.9 Ang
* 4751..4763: 0.8 Ang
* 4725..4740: -3.6 Ang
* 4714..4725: -1.1 Ang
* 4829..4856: 3.8 Ang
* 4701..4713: 0.1 Ang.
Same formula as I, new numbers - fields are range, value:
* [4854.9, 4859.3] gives 14.7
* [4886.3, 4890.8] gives 18.3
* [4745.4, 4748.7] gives 15.5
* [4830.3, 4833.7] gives 13.2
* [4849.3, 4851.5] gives 16.1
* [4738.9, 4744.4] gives 16.5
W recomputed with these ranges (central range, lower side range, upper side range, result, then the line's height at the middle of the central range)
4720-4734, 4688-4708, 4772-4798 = -3.8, 14.3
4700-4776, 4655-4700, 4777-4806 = -2.9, 15.3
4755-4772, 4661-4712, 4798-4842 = -2.0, 13.7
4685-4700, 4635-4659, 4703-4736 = 3.3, 15.3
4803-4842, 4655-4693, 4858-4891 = 6.8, 16.3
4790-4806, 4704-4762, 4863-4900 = -0.5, 16.4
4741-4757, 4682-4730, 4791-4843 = -0.8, 14.3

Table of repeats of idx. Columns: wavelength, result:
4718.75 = 15.87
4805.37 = 14.77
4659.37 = 13.68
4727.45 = 19.18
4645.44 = 15.41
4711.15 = 13.76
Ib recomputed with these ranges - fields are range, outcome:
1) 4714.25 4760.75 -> 19.77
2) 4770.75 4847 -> 19.2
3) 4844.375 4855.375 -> 16.08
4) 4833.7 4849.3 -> 15.78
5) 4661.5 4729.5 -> 19.6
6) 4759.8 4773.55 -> 17.73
